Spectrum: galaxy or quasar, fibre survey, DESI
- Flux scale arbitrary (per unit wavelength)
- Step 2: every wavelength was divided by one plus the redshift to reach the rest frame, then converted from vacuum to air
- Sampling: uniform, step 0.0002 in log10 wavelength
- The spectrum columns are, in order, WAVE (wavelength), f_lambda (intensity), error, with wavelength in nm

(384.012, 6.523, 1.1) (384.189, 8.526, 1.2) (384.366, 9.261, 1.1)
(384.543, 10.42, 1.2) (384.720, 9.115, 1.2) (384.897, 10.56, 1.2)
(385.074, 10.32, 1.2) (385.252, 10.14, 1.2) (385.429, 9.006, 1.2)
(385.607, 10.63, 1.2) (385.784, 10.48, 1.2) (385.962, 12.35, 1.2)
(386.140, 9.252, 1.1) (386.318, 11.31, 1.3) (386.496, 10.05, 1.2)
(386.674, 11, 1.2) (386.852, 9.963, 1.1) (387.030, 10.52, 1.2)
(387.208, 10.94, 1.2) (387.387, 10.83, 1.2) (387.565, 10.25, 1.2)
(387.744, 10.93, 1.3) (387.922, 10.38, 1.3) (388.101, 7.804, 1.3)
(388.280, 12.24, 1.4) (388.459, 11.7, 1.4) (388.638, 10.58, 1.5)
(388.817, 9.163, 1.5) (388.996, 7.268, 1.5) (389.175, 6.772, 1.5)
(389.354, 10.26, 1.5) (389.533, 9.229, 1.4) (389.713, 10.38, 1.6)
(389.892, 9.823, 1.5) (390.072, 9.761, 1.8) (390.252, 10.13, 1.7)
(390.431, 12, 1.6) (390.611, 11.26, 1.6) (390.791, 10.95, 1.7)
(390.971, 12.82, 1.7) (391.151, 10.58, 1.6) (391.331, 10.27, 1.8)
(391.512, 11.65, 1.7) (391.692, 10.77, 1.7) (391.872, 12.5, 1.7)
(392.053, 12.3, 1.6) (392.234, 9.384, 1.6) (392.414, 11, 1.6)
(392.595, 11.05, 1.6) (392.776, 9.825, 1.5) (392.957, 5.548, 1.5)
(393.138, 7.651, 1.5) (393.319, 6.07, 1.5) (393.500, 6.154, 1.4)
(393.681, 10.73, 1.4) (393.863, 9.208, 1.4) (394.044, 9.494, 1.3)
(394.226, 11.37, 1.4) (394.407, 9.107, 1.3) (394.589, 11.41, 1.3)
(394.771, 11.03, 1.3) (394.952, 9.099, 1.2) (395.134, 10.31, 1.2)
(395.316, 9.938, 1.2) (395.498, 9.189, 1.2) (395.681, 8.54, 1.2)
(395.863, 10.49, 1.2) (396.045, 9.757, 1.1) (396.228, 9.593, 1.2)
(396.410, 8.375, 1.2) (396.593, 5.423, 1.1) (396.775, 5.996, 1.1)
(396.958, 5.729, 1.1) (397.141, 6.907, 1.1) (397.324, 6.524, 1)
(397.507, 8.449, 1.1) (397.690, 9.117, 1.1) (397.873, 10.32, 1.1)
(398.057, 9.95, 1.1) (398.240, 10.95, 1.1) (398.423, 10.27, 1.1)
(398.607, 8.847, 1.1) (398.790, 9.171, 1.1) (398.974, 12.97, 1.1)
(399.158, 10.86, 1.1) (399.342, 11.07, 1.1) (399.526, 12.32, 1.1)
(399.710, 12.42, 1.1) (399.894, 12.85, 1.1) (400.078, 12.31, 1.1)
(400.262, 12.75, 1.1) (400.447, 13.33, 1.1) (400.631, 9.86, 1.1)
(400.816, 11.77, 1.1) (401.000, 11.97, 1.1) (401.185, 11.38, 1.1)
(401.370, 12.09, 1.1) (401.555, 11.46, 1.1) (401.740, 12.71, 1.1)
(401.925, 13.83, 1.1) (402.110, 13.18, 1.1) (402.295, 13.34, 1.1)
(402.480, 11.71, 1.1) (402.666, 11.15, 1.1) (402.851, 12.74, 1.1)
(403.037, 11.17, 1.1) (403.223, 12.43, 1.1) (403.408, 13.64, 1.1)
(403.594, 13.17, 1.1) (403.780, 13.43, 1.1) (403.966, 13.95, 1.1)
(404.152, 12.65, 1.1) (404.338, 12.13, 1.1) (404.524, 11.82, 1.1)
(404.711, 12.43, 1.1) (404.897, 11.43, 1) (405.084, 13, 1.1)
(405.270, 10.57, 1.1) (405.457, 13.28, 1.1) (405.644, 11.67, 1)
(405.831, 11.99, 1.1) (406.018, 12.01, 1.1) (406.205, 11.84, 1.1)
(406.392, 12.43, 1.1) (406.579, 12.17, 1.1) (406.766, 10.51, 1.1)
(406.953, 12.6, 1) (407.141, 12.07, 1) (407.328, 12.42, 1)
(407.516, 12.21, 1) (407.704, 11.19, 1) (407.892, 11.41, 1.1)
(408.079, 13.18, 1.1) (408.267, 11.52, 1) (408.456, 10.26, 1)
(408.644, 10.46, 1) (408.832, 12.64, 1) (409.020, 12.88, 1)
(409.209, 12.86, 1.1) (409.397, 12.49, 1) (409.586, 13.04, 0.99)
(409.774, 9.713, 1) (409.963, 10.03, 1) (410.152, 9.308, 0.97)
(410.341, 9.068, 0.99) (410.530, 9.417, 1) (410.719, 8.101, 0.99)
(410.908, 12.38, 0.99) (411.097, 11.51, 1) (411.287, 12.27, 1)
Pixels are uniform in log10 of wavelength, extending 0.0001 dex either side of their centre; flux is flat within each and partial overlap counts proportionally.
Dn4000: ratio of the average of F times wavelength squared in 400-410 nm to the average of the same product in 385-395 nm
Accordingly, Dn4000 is 1.29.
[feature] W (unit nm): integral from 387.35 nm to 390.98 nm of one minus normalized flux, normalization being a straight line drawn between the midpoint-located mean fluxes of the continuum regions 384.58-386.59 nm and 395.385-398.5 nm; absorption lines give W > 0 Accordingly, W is -0.15 nm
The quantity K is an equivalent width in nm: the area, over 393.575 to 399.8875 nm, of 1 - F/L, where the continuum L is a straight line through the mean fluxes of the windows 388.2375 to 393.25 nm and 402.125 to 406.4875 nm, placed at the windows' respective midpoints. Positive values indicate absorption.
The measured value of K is 0.886 nm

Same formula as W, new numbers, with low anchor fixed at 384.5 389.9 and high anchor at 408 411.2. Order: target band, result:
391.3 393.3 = 0.061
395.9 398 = 0.519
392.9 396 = 0.372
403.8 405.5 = -0.234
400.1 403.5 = -0.472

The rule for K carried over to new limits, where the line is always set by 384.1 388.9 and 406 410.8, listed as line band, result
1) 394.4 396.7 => 0.29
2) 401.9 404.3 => -0.35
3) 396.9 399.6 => 0.32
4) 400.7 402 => -0.13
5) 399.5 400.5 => -0.16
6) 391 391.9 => -0.05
